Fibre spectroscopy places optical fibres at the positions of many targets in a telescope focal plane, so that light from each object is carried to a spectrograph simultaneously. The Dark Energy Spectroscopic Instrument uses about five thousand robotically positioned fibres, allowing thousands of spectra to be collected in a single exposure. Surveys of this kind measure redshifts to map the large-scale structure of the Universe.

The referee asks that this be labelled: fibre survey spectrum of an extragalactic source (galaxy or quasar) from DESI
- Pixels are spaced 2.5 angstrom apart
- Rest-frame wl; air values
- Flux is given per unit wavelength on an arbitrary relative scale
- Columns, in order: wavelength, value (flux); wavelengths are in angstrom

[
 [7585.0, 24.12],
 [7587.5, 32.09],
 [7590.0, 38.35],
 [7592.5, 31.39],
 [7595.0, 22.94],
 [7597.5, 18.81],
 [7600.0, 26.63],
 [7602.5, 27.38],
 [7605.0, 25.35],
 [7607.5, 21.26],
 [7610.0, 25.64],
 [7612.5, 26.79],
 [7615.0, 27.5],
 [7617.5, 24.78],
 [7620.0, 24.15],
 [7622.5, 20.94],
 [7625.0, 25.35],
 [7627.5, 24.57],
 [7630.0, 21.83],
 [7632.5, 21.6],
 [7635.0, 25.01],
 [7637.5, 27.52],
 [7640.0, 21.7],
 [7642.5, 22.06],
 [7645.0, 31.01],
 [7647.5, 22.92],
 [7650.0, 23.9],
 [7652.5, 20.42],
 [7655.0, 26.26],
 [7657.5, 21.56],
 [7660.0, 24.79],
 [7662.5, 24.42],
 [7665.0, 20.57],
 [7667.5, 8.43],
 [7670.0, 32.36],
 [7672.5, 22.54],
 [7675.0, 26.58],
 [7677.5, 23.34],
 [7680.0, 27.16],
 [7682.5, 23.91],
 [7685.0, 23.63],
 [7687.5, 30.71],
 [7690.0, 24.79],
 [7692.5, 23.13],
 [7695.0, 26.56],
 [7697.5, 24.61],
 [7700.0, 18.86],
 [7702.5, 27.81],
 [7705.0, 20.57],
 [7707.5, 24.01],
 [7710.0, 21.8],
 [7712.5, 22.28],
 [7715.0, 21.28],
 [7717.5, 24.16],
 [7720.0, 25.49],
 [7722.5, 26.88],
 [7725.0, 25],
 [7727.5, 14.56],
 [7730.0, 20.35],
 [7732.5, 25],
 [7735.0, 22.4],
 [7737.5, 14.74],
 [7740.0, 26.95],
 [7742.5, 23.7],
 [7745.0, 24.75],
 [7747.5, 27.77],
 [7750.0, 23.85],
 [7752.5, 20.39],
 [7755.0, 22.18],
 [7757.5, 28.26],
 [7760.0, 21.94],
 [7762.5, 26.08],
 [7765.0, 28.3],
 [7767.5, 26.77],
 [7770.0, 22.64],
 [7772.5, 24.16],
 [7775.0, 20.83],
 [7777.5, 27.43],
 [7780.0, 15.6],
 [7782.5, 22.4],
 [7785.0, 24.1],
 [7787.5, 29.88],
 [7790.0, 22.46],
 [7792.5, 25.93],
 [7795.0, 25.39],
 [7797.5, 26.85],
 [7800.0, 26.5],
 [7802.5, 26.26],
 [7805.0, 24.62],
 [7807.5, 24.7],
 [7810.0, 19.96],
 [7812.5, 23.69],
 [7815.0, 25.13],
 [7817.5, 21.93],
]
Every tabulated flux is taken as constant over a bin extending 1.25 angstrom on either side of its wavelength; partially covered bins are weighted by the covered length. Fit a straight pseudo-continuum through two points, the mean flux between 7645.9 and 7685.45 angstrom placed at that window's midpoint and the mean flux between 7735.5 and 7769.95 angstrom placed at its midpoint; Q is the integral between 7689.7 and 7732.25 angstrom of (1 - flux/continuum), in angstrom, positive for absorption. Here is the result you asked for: 1.3 angstrom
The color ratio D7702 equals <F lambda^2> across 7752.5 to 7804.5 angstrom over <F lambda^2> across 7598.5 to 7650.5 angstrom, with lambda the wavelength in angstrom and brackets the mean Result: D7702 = 1.0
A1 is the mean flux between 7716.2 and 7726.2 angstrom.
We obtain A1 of 25.4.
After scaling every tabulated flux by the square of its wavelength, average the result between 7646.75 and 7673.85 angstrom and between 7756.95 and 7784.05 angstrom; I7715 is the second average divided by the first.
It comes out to 1.1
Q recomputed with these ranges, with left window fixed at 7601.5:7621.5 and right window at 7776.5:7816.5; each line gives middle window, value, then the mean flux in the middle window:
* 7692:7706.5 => 0.7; 23.6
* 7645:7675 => 2.4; 23.1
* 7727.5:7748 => 1.8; 22.5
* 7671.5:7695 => -0.2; 25.2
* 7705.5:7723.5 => 0.9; 23.5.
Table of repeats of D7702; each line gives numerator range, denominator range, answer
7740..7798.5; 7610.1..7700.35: 1.04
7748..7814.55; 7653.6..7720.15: 1.05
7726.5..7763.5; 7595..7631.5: 0.98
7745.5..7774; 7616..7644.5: 1.07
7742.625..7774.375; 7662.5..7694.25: 1.05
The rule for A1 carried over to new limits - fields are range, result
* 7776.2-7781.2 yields 21.6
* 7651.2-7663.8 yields 23.5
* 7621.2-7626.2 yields 23.1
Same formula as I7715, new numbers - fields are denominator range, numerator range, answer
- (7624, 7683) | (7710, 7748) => 0.98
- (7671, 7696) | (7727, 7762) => 0.92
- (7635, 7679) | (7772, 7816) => 1.06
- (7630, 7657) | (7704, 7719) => 0.95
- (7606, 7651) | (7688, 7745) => 0.97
